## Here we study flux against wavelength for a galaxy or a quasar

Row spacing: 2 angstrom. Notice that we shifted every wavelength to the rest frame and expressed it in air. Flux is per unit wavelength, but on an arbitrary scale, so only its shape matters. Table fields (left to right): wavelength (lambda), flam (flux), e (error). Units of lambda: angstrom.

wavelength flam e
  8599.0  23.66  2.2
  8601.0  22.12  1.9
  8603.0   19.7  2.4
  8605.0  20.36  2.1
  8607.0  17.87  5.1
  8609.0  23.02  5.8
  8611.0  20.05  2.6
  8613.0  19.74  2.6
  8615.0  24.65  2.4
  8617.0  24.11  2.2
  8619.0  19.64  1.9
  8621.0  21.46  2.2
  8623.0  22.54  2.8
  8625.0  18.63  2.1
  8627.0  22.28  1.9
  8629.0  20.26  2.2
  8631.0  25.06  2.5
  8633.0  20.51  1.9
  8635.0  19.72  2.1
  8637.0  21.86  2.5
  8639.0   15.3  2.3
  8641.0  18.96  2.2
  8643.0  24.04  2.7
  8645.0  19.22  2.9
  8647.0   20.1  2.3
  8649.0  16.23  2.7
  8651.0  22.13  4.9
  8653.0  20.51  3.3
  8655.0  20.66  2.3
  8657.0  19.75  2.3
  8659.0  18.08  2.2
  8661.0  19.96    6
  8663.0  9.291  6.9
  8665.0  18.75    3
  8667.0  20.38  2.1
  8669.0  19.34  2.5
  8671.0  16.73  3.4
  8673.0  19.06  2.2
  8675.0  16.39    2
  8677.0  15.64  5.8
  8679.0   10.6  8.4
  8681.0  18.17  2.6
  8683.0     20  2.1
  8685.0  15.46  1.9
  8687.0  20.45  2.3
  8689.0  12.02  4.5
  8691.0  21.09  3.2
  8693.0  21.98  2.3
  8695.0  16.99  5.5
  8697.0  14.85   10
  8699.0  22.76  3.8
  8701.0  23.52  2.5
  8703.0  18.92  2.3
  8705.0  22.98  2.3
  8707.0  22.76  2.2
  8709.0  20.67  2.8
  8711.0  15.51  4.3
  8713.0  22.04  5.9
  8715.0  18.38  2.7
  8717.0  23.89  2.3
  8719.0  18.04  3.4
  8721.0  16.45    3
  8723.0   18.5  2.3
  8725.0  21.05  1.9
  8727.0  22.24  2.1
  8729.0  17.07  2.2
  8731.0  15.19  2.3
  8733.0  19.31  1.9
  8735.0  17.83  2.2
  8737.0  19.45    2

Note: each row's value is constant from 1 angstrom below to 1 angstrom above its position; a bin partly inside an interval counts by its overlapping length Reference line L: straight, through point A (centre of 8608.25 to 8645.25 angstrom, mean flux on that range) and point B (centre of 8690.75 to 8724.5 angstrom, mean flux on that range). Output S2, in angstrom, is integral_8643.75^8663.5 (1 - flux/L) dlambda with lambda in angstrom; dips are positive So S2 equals 1.8 angstrom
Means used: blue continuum 21.1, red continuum 20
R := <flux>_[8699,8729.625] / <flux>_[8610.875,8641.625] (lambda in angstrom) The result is 0.97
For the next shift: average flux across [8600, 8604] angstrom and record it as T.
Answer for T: 20.9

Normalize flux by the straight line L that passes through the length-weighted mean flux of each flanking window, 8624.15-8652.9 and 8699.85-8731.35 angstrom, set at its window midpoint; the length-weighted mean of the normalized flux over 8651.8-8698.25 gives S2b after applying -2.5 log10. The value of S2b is 0.14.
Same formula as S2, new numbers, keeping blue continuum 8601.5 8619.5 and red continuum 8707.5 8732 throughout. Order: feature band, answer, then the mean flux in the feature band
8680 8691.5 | 1.18 angstrom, 17.7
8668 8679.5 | 1.98 angstrom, 16.5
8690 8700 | 0.03 angstrom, 19.5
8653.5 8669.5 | 1.49 angstrom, 18.3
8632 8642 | 0.65 angstrom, 19.3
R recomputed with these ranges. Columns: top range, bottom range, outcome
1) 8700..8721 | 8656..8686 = 1.19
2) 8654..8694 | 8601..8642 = 0.85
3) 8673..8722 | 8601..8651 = 0.91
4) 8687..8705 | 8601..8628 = 0.91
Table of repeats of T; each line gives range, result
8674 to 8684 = 16.2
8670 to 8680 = 15.7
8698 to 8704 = 21.7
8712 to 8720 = 20.6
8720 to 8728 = 19.6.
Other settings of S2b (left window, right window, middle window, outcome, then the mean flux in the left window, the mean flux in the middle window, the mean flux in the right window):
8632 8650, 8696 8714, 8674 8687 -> 0.22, 19.5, 16.4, 20.4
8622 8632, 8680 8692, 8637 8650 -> 0.08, 21.8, 19.2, 17.9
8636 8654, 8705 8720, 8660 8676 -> 0.15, 19.8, 17.5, 20.4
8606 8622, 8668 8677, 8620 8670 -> -0.02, 21.3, 19.8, 17.6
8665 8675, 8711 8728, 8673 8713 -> 0.04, 18.6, 18.6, 19.8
